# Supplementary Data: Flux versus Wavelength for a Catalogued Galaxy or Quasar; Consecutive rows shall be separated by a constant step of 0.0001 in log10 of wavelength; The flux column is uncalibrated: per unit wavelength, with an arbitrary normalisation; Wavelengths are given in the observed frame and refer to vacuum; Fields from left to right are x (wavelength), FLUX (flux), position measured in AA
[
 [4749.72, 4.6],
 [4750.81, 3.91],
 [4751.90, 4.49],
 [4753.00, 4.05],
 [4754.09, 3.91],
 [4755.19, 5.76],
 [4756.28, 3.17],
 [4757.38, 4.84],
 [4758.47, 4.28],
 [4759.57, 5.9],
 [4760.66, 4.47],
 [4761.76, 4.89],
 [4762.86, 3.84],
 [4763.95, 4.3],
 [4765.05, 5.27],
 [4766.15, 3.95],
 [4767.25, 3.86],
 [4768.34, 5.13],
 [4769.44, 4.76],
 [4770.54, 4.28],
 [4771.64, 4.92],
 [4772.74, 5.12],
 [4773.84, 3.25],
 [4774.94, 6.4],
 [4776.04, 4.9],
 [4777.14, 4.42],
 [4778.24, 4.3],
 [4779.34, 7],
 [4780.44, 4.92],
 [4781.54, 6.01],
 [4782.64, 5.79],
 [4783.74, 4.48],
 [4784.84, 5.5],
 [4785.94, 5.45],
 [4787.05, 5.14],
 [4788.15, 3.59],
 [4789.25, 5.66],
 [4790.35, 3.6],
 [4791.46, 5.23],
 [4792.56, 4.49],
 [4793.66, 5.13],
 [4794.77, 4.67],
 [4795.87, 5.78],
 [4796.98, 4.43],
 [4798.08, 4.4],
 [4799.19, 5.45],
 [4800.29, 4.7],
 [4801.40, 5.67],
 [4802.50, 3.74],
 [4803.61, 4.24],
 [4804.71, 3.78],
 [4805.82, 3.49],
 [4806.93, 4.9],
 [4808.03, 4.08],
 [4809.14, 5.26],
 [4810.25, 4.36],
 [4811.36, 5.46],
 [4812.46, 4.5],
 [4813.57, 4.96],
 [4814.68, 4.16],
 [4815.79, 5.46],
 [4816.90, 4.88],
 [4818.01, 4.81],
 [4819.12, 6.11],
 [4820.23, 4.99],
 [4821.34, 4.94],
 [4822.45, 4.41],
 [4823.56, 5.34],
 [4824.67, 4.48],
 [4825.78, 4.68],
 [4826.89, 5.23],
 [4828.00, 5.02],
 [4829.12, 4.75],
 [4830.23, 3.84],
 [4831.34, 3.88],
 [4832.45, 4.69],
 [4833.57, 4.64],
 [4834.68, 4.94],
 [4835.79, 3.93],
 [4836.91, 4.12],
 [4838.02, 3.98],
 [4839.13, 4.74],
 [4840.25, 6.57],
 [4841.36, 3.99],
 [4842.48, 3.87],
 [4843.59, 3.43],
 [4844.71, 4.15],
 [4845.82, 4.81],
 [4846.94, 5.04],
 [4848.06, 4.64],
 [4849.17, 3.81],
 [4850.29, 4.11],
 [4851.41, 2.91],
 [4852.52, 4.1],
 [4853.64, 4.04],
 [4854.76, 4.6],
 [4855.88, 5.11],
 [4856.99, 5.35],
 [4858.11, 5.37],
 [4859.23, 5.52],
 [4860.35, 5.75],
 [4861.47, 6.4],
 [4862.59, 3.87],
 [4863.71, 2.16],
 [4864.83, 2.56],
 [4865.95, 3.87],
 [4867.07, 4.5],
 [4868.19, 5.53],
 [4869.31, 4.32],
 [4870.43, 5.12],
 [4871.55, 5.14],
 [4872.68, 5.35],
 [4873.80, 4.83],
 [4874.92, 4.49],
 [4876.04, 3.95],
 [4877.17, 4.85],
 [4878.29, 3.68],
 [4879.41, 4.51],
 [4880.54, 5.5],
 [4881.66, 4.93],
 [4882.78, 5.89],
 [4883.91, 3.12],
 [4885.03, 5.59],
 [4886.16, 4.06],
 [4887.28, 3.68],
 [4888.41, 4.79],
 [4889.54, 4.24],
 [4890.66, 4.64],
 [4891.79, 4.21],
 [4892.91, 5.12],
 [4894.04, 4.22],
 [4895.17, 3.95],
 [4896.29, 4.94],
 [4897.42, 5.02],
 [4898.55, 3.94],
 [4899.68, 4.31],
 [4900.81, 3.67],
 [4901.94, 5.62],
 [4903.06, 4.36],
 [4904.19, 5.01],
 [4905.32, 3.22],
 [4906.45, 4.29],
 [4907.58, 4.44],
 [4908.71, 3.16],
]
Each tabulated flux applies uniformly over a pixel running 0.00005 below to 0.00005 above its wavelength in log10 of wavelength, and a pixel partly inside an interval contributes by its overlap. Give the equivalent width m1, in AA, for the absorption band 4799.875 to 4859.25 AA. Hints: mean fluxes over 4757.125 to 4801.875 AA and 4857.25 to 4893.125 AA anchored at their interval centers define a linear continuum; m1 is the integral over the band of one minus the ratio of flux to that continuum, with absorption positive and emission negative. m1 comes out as 1.8 AA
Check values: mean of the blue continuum 4.88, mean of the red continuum 4.61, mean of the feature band 4.59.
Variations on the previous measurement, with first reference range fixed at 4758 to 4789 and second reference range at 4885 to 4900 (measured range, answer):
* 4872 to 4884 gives -0.6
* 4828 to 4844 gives 0.8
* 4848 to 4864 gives 0.1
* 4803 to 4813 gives 0.6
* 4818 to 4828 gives -0.7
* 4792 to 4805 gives 0.2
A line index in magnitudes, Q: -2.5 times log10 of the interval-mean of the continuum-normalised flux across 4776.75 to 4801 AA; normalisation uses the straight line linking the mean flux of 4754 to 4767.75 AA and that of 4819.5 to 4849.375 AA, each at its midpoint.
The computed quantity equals -0.109 mag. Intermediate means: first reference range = 4.52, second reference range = 4.57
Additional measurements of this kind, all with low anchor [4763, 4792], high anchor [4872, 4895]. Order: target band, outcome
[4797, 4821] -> 0.013 mag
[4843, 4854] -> 0.141 mag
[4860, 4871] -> 0.058 mag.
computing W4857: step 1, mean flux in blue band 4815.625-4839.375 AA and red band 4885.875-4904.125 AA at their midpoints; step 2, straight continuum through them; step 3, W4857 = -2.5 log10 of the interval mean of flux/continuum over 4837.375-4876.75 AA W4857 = 0.02 mag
